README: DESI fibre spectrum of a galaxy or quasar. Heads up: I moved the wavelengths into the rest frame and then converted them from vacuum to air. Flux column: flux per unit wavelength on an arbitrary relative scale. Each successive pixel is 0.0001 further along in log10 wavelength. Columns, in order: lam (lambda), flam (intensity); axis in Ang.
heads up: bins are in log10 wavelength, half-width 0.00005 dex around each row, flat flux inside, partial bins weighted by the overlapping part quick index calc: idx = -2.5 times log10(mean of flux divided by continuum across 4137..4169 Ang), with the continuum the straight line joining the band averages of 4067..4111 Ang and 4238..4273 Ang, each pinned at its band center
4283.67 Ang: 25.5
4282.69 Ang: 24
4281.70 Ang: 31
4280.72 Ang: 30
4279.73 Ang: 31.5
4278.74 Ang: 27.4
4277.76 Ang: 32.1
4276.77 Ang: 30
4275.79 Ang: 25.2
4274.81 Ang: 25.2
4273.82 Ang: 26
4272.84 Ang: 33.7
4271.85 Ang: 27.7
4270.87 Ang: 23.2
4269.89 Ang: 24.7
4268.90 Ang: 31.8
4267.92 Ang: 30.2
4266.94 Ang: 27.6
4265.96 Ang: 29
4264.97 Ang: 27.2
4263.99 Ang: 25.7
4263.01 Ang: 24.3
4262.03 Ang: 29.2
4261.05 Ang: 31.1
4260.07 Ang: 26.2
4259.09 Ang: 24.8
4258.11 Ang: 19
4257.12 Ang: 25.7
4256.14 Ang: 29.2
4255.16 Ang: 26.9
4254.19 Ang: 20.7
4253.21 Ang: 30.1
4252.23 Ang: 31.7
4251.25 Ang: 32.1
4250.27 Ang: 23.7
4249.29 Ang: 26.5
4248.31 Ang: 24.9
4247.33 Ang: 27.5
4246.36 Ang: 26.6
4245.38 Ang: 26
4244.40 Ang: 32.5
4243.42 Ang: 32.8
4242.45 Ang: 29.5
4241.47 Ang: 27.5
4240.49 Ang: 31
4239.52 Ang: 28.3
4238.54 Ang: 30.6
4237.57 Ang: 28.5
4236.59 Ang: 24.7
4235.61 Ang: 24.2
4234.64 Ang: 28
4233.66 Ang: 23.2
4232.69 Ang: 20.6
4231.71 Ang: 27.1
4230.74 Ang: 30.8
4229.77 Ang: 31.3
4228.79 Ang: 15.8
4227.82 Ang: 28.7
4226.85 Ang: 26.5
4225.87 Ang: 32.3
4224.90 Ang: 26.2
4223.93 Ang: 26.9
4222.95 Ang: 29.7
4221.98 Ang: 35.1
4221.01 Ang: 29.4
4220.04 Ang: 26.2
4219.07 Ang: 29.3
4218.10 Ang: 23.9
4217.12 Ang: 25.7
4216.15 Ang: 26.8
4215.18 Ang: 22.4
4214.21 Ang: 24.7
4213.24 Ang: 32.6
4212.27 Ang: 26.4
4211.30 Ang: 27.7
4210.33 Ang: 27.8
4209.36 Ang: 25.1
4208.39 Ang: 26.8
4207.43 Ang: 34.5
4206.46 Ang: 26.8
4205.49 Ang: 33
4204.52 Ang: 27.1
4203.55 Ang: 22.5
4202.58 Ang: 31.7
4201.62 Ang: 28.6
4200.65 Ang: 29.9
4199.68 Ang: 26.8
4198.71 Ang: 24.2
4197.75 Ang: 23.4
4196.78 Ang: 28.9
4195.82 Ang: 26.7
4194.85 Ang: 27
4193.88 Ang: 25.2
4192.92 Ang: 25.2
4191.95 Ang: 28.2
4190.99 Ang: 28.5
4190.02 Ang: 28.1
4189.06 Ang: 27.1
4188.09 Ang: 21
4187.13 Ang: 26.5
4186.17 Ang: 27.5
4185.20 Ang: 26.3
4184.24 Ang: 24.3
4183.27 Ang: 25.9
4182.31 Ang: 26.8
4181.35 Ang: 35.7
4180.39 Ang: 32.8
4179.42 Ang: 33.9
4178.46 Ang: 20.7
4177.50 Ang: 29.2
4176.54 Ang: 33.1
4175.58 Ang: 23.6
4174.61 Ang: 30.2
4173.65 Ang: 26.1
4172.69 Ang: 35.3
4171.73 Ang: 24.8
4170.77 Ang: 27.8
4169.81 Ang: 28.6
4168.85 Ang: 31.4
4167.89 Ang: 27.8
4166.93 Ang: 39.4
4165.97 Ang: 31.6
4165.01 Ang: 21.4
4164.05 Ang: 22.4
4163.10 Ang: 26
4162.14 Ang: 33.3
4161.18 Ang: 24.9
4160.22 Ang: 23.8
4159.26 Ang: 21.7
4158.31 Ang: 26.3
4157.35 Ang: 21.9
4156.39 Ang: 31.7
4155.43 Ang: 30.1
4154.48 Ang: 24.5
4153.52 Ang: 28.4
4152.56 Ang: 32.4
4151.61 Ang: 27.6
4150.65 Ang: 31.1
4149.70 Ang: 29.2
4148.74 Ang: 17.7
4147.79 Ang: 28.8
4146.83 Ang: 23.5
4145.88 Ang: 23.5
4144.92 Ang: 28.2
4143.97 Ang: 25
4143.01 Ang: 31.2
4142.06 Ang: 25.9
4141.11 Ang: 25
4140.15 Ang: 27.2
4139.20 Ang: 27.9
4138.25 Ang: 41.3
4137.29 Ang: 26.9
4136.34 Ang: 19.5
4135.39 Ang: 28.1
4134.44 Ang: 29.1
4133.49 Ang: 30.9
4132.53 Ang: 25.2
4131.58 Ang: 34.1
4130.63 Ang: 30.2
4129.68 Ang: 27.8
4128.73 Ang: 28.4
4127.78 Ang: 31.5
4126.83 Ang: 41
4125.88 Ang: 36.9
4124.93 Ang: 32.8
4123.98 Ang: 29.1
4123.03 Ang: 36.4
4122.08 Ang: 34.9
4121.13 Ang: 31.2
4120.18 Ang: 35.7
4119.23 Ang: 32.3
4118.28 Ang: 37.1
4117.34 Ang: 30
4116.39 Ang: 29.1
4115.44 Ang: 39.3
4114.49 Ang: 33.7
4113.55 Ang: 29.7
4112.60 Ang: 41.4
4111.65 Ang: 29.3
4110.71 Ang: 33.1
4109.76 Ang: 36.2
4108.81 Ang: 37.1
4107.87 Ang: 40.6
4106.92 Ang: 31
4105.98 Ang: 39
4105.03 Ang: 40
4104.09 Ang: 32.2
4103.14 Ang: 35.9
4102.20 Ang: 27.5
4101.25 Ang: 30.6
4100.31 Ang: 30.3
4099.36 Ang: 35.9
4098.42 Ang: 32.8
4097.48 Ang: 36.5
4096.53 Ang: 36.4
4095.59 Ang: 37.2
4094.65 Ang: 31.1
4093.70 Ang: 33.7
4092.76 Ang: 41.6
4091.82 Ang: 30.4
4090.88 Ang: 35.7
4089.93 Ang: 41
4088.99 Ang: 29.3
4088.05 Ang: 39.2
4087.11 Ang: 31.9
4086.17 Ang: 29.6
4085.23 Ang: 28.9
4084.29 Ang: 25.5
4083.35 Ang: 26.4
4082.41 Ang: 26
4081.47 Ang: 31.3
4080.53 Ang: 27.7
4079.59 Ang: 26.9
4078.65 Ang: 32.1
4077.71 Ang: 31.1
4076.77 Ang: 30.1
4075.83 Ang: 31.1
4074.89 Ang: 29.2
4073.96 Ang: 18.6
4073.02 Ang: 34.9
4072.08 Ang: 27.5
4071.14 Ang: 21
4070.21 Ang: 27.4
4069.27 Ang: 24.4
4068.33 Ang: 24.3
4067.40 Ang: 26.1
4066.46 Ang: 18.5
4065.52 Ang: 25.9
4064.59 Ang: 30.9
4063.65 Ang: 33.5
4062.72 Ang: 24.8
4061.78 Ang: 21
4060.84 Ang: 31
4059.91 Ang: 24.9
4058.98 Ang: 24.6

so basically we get 0.10 mag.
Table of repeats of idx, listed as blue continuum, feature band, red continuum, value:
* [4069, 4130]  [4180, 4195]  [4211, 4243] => 0.06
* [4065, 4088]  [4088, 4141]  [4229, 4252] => -0.20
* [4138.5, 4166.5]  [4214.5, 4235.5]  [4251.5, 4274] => 0.01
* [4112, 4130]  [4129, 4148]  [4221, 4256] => 0.17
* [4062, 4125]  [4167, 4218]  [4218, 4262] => 0.04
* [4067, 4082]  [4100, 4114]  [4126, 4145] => -0.20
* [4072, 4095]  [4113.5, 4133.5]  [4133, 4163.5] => -0.14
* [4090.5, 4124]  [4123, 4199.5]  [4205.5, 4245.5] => 0.12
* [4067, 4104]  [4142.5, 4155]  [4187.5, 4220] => 0.07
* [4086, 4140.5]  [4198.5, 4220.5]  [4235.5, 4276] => 0.07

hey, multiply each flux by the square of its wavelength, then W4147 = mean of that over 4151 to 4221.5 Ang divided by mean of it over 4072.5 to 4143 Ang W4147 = 0.9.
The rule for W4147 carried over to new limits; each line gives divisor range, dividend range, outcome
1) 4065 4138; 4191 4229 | 0.92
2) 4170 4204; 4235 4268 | 1.03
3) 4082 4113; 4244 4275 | 0.87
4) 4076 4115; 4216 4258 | 0.89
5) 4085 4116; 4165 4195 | 0.85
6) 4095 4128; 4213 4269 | 0.85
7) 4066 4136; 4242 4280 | 0.94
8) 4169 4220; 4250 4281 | 1.04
